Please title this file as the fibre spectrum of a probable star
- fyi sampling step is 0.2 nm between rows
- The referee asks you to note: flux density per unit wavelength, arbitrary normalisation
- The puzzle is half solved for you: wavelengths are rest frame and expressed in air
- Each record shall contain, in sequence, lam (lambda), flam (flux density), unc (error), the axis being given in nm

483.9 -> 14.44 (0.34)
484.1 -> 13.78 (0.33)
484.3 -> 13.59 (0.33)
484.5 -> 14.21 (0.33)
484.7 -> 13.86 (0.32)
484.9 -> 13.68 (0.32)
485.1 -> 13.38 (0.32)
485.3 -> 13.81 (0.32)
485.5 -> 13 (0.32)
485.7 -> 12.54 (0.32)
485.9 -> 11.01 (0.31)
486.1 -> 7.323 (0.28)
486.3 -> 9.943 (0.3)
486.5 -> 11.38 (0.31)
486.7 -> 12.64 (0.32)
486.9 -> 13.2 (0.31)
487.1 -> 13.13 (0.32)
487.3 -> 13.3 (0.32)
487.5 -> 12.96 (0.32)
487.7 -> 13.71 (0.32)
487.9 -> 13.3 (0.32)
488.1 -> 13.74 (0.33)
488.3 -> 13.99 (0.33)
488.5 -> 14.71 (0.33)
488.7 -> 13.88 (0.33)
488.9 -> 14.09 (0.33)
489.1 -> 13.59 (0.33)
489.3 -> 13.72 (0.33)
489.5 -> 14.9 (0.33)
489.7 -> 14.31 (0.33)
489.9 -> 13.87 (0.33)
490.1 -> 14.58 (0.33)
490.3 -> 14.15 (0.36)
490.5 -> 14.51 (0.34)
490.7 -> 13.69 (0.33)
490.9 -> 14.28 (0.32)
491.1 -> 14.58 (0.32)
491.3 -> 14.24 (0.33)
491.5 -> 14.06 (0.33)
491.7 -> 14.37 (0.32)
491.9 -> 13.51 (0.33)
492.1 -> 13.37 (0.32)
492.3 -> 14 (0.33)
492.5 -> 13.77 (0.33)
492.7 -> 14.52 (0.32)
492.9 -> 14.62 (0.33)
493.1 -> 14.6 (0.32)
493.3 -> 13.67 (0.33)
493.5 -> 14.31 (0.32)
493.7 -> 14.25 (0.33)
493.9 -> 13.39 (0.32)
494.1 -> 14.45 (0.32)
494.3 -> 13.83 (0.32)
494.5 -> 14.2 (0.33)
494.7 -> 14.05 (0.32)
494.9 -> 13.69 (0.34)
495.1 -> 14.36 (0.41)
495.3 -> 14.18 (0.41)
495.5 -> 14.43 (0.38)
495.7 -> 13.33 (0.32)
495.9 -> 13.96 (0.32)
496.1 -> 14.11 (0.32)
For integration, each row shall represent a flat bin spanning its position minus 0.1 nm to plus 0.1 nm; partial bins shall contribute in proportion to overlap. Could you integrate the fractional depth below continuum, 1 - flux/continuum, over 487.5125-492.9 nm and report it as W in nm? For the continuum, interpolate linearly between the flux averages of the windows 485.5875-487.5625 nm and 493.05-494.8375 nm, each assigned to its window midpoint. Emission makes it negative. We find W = -0.50 nm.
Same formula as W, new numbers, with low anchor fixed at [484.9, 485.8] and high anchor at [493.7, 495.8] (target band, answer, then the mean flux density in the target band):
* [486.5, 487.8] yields 0.04 nm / 13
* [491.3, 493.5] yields -0.04 nm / 14.1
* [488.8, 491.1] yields -0.09 nm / 14.2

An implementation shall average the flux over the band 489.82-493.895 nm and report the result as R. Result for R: 14.1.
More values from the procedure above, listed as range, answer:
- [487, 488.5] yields 13.5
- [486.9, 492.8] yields 13.9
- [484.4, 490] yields 13.1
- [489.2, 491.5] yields 14.2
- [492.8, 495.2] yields 14.1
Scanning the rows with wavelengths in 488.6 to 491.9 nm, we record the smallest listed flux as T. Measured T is 13.51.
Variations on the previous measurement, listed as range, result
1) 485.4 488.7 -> 7.323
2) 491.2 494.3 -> 13.37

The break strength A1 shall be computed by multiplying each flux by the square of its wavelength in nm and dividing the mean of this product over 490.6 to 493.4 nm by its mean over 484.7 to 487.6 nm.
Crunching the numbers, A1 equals 1.17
